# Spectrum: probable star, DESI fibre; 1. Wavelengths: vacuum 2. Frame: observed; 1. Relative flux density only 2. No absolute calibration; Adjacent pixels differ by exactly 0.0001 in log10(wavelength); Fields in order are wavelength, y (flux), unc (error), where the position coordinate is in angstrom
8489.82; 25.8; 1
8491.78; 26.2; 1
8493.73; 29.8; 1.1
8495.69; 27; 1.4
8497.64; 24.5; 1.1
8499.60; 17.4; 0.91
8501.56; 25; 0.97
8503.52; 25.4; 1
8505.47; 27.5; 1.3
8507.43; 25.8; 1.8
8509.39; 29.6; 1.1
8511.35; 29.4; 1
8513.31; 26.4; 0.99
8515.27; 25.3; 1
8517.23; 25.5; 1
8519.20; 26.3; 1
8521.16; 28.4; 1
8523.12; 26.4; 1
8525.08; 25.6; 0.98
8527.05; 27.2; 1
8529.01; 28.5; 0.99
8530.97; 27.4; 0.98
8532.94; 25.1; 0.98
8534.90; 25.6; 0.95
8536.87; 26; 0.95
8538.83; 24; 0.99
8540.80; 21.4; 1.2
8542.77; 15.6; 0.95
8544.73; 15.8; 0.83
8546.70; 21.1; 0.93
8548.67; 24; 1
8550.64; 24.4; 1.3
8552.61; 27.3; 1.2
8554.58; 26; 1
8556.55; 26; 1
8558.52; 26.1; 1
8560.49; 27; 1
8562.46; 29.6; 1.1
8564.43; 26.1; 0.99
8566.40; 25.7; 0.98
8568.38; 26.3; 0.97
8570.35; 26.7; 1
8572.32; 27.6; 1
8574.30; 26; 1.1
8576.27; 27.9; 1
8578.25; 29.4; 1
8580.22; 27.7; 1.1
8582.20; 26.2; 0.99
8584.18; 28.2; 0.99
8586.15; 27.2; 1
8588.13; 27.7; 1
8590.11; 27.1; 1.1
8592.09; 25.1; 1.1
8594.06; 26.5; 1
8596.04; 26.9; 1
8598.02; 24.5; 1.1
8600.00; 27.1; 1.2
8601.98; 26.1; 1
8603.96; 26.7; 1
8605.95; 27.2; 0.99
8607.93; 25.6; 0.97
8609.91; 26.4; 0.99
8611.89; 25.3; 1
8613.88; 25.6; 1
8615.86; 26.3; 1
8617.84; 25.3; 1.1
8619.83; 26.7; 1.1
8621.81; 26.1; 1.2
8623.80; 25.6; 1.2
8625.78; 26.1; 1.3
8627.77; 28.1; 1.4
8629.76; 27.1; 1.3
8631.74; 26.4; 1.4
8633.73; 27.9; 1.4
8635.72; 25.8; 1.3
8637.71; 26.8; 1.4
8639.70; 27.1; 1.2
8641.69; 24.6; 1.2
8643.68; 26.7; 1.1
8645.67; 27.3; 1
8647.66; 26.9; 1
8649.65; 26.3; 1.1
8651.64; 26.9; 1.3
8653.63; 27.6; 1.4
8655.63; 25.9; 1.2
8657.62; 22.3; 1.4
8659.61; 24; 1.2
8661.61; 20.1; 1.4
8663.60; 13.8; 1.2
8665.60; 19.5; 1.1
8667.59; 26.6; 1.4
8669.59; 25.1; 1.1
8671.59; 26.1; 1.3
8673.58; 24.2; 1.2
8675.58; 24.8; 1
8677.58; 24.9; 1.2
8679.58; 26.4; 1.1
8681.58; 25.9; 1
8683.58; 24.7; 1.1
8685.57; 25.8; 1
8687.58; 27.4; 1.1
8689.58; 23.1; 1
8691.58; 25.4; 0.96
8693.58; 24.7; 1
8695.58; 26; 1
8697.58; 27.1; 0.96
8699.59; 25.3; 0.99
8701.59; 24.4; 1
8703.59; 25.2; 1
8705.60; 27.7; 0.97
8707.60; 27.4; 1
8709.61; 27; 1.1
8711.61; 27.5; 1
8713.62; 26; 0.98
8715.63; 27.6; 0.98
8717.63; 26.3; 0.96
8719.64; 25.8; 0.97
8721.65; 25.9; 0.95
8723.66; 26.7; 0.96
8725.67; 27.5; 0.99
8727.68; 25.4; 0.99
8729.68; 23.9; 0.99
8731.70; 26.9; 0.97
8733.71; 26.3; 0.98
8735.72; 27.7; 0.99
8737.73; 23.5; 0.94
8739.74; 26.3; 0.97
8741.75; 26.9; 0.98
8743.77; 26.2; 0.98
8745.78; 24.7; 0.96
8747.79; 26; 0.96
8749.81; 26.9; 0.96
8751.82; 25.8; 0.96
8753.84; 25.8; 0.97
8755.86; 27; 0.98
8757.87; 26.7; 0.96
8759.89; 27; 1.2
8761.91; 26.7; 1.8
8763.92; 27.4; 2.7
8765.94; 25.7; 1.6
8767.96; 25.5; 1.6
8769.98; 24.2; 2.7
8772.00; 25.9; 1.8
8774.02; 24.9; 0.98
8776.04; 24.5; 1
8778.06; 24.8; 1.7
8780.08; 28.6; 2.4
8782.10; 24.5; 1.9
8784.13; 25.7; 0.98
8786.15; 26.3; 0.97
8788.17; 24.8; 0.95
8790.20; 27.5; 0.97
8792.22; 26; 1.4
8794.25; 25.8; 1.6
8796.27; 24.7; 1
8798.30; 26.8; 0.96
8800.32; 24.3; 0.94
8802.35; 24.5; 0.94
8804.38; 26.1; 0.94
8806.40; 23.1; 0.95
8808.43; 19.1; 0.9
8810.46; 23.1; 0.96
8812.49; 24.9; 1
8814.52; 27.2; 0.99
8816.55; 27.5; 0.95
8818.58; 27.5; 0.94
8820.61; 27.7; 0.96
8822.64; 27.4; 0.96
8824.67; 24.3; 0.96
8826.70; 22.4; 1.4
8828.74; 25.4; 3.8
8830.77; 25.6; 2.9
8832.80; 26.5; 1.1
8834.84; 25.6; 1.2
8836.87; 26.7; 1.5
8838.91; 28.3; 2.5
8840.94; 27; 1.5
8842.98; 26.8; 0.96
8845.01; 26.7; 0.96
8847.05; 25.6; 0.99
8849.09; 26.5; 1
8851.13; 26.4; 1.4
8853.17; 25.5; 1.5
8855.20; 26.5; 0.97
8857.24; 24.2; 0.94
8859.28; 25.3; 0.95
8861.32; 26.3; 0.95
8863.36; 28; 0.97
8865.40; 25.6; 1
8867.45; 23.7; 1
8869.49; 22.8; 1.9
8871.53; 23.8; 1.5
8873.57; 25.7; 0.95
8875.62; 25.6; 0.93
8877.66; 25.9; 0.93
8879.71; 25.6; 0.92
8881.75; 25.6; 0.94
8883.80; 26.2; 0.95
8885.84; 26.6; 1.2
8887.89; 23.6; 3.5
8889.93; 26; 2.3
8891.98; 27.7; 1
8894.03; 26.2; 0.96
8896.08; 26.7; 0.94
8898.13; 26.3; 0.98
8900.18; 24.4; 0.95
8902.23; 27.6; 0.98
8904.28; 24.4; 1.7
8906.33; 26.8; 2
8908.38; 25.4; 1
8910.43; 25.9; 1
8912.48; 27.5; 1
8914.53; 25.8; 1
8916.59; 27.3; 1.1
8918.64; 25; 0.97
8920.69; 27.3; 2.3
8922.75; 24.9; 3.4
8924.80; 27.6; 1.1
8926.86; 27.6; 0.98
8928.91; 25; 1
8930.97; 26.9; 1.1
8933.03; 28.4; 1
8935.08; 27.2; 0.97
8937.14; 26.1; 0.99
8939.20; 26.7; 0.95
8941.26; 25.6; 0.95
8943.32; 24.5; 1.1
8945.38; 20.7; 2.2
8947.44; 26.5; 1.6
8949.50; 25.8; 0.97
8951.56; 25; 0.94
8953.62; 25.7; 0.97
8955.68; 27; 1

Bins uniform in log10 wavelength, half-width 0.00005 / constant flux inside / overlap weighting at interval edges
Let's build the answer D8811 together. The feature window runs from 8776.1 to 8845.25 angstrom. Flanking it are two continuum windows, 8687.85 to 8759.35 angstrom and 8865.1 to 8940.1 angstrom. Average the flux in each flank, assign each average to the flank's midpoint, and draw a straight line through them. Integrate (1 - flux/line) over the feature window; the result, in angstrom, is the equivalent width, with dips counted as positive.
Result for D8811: 1.0 angstrom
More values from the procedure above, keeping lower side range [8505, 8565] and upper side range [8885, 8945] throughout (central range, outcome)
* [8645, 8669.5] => 1.7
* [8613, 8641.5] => -0.9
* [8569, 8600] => -1.7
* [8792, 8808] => 0.7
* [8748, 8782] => -0.2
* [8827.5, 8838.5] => 0.0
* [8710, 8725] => -0.4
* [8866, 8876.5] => 0.7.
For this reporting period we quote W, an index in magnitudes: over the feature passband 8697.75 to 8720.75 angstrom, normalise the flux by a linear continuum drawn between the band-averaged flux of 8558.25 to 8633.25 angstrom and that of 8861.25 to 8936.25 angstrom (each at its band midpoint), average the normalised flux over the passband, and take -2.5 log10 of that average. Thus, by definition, 0.00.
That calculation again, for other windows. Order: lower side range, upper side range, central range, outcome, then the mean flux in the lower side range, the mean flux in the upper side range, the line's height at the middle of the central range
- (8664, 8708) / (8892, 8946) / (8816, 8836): -0.01 mag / 25.2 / 26.1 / 25.7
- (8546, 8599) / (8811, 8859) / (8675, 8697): 0.04 mag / 26.5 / 26.1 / 26.3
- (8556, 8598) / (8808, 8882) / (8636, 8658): 0.01 mag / 27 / 25.7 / 26.6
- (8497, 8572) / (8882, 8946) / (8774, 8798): 0.00 mag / 25.3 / 26.1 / 25.8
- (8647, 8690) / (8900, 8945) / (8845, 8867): -0.01 mag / 24.5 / 26.2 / 25.8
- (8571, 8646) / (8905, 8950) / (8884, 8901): 0.01 mag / 26.6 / 26.1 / 26.2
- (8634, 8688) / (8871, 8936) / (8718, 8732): -0.03 mag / 25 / 26.2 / 25.3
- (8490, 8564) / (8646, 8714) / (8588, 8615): -0.04 mag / 25.4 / 25.1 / 25.2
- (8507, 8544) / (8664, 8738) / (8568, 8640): -0.04 mag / 25.7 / 25.6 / 25.7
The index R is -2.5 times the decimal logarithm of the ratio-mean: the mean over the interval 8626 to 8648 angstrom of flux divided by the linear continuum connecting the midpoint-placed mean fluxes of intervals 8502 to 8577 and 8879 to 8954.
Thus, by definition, -0.04 mag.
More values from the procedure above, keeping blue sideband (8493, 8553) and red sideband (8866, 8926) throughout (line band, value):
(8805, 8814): 0.12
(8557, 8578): -0.08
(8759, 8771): -0.02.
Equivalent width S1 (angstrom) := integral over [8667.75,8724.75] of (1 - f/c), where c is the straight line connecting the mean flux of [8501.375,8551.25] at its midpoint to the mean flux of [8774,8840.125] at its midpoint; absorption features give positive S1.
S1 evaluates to -1.2 angstrom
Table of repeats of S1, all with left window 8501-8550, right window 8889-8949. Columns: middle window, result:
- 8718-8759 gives -0.7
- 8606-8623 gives -0.4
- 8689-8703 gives 0.2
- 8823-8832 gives 0.4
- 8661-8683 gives 1.7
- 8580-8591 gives -0.9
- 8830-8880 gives 0.2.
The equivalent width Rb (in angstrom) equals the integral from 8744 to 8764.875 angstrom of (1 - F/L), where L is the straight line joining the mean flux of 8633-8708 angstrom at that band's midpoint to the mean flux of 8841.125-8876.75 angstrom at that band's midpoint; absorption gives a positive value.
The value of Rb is -0.84 angstrom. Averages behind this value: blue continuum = 25.2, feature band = 26.4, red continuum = 25.6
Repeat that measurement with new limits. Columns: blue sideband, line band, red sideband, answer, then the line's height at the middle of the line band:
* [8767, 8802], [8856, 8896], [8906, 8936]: 1.08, 26.2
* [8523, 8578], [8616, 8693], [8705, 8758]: 1.70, 25.9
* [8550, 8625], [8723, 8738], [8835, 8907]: 0.08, 26.2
